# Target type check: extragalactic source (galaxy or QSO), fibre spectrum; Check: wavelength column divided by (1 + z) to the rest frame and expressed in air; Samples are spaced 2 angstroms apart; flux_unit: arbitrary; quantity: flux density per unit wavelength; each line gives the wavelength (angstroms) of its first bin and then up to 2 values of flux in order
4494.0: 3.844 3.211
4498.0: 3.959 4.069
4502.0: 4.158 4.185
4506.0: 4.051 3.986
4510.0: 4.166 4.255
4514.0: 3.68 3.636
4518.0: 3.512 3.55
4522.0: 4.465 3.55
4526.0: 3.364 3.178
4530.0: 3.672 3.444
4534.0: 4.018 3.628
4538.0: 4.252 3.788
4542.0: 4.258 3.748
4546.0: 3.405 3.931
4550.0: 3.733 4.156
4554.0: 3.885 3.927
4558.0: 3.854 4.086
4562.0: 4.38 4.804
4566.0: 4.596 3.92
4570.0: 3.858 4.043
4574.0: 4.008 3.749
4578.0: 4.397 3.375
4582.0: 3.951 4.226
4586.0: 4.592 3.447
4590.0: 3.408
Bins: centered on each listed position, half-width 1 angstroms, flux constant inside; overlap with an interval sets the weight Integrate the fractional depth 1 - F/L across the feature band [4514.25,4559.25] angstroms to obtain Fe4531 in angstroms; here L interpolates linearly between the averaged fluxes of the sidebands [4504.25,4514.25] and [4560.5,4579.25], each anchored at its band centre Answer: 3.80 angstroms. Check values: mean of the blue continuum 4.07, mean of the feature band 3.77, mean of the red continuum 4.18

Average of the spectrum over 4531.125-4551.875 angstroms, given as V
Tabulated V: 3.84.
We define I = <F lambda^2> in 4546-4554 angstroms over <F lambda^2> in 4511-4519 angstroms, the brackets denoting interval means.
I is 1.04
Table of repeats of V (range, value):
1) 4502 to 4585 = 3.92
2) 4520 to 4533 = 3.61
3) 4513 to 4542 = 3.71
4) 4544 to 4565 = 4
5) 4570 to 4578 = 3.98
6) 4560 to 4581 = 4.11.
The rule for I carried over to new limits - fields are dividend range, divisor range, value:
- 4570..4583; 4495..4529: 1.05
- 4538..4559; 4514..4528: 1.08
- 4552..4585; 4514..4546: 1.11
